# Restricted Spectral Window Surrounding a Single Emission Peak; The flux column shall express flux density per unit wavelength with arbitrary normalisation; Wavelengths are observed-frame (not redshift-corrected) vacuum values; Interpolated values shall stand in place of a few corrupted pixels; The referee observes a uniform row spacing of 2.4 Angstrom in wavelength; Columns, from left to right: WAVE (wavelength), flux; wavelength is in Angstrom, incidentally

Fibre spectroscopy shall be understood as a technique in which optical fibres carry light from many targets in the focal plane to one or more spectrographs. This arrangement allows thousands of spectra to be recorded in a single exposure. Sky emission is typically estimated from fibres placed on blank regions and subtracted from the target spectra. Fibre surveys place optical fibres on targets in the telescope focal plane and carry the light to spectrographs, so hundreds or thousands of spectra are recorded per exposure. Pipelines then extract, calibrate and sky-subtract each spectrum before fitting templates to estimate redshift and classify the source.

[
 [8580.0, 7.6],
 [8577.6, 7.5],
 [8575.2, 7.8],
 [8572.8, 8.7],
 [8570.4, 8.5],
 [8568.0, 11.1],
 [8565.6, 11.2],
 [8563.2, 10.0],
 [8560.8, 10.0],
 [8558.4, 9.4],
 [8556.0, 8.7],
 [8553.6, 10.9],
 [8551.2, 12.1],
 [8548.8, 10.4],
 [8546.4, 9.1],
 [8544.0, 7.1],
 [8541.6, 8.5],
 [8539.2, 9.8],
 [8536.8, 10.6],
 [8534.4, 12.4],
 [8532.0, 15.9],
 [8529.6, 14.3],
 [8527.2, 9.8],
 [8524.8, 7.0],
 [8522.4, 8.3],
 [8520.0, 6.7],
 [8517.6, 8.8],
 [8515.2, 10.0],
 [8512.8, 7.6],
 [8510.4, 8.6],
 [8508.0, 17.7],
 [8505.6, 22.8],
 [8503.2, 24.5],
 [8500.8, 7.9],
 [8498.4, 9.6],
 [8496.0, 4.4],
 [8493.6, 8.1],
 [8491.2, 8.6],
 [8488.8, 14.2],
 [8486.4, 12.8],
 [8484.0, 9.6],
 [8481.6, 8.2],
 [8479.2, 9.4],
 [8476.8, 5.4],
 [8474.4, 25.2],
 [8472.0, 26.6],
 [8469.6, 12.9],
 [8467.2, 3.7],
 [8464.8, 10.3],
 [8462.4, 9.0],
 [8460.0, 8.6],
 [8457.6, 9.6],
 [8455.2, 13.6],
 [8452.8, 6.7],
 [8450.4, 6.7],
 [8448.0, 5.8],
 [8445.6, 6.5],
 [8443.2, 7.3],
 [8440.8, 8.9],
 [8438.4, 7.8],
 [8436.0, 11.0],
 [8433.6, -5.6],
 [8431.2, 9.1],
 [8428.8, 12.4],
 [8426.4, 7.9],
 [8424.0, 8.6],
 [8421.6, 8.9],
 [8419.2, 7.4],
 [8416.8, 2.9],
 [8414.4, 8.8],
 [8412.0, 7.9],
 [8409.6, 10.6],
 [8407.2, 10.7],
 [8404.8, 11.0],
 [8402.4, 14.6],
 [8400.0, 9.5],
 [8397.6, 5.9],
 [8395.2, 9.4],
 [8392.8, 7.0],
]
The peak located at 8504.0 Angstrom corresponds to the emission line H-alpha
